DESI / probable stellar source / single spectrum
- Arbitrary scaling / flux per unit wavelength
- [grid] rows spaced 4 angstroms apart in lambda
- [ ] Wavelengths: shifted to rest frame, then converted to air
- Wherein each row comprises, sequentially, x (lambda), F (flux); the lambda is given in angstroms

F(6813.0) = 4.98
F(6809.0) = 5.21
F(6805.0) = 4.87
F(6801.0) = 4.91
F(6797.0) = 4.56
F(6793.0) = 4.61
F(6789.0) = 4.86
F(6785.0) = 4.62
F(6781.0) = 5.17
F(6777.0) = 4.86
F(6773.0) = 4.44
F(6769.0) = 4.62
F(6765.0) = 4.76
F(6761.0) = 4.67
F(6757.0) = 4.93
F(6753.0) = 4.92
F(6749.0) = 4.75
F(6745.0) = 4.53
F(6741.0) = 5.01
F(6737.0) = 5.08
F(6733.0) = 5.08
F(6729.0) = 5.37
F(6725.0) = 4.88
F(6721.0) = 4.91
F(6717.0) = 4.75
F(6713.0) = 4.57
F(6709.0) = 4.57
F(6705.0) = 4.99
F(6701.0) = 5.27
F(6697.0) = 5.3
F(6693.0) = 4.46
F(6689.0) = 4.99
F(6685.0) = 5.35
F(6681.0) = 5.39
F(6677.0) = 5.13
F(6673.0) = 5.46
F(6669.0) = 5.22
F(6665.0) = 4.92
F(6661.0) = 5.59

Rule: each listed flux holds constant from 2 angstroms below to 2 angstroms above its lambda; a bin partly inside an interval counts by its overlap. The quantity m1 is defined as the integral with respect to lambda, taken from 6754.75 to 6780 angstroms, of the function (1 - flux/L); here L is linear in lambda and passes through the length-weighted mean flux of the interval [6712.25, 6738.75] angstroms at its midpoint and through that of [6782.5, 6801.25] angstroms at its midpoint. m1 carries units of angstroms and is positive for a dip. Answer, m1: 0.4 angstroms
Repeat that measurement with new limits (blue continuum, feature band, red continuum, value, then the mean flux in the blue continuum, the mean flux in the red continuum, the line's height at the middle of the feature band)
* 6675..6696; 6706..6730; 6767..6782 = 0.6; 5.08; 4.75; 4.96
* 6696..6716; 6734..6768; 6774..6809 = 0.2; 4.91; 4.82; 4.86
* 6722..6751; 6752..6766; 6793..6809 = 0.3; 4.96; 4.81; 4.91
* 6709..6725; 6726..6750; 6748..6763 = -1.0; 4.74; 4.82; 4.78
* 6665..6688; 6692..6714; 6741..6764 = 0.9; 5.26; 4.78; 5.09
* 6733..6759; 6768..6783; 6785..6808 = 0.1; 4.89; 4.77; 4.82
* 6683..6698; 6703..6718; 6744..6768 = 0.7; 5.01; 4.76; 4.93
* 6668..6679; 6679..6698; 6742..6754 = 0.3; 5.27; 4.74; 5.17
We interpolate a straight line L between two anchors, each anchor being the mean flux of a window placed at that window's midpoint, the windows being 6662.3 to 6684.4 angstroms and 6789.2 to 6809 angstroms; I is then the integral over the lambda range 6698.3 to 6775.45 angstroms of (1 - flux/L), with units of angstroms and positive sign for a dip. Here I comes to 2.6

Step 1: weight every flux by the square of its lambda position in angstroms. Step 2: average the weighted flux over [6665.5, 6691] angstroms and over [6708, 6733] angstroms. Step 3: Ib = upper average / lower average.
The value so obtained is 0.94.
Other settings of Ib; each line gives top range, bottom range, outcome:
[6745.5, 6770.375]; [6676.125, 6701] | 0.95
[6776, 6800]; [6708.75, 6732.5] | 1.00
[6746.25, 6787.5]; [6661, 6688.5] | 0.93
